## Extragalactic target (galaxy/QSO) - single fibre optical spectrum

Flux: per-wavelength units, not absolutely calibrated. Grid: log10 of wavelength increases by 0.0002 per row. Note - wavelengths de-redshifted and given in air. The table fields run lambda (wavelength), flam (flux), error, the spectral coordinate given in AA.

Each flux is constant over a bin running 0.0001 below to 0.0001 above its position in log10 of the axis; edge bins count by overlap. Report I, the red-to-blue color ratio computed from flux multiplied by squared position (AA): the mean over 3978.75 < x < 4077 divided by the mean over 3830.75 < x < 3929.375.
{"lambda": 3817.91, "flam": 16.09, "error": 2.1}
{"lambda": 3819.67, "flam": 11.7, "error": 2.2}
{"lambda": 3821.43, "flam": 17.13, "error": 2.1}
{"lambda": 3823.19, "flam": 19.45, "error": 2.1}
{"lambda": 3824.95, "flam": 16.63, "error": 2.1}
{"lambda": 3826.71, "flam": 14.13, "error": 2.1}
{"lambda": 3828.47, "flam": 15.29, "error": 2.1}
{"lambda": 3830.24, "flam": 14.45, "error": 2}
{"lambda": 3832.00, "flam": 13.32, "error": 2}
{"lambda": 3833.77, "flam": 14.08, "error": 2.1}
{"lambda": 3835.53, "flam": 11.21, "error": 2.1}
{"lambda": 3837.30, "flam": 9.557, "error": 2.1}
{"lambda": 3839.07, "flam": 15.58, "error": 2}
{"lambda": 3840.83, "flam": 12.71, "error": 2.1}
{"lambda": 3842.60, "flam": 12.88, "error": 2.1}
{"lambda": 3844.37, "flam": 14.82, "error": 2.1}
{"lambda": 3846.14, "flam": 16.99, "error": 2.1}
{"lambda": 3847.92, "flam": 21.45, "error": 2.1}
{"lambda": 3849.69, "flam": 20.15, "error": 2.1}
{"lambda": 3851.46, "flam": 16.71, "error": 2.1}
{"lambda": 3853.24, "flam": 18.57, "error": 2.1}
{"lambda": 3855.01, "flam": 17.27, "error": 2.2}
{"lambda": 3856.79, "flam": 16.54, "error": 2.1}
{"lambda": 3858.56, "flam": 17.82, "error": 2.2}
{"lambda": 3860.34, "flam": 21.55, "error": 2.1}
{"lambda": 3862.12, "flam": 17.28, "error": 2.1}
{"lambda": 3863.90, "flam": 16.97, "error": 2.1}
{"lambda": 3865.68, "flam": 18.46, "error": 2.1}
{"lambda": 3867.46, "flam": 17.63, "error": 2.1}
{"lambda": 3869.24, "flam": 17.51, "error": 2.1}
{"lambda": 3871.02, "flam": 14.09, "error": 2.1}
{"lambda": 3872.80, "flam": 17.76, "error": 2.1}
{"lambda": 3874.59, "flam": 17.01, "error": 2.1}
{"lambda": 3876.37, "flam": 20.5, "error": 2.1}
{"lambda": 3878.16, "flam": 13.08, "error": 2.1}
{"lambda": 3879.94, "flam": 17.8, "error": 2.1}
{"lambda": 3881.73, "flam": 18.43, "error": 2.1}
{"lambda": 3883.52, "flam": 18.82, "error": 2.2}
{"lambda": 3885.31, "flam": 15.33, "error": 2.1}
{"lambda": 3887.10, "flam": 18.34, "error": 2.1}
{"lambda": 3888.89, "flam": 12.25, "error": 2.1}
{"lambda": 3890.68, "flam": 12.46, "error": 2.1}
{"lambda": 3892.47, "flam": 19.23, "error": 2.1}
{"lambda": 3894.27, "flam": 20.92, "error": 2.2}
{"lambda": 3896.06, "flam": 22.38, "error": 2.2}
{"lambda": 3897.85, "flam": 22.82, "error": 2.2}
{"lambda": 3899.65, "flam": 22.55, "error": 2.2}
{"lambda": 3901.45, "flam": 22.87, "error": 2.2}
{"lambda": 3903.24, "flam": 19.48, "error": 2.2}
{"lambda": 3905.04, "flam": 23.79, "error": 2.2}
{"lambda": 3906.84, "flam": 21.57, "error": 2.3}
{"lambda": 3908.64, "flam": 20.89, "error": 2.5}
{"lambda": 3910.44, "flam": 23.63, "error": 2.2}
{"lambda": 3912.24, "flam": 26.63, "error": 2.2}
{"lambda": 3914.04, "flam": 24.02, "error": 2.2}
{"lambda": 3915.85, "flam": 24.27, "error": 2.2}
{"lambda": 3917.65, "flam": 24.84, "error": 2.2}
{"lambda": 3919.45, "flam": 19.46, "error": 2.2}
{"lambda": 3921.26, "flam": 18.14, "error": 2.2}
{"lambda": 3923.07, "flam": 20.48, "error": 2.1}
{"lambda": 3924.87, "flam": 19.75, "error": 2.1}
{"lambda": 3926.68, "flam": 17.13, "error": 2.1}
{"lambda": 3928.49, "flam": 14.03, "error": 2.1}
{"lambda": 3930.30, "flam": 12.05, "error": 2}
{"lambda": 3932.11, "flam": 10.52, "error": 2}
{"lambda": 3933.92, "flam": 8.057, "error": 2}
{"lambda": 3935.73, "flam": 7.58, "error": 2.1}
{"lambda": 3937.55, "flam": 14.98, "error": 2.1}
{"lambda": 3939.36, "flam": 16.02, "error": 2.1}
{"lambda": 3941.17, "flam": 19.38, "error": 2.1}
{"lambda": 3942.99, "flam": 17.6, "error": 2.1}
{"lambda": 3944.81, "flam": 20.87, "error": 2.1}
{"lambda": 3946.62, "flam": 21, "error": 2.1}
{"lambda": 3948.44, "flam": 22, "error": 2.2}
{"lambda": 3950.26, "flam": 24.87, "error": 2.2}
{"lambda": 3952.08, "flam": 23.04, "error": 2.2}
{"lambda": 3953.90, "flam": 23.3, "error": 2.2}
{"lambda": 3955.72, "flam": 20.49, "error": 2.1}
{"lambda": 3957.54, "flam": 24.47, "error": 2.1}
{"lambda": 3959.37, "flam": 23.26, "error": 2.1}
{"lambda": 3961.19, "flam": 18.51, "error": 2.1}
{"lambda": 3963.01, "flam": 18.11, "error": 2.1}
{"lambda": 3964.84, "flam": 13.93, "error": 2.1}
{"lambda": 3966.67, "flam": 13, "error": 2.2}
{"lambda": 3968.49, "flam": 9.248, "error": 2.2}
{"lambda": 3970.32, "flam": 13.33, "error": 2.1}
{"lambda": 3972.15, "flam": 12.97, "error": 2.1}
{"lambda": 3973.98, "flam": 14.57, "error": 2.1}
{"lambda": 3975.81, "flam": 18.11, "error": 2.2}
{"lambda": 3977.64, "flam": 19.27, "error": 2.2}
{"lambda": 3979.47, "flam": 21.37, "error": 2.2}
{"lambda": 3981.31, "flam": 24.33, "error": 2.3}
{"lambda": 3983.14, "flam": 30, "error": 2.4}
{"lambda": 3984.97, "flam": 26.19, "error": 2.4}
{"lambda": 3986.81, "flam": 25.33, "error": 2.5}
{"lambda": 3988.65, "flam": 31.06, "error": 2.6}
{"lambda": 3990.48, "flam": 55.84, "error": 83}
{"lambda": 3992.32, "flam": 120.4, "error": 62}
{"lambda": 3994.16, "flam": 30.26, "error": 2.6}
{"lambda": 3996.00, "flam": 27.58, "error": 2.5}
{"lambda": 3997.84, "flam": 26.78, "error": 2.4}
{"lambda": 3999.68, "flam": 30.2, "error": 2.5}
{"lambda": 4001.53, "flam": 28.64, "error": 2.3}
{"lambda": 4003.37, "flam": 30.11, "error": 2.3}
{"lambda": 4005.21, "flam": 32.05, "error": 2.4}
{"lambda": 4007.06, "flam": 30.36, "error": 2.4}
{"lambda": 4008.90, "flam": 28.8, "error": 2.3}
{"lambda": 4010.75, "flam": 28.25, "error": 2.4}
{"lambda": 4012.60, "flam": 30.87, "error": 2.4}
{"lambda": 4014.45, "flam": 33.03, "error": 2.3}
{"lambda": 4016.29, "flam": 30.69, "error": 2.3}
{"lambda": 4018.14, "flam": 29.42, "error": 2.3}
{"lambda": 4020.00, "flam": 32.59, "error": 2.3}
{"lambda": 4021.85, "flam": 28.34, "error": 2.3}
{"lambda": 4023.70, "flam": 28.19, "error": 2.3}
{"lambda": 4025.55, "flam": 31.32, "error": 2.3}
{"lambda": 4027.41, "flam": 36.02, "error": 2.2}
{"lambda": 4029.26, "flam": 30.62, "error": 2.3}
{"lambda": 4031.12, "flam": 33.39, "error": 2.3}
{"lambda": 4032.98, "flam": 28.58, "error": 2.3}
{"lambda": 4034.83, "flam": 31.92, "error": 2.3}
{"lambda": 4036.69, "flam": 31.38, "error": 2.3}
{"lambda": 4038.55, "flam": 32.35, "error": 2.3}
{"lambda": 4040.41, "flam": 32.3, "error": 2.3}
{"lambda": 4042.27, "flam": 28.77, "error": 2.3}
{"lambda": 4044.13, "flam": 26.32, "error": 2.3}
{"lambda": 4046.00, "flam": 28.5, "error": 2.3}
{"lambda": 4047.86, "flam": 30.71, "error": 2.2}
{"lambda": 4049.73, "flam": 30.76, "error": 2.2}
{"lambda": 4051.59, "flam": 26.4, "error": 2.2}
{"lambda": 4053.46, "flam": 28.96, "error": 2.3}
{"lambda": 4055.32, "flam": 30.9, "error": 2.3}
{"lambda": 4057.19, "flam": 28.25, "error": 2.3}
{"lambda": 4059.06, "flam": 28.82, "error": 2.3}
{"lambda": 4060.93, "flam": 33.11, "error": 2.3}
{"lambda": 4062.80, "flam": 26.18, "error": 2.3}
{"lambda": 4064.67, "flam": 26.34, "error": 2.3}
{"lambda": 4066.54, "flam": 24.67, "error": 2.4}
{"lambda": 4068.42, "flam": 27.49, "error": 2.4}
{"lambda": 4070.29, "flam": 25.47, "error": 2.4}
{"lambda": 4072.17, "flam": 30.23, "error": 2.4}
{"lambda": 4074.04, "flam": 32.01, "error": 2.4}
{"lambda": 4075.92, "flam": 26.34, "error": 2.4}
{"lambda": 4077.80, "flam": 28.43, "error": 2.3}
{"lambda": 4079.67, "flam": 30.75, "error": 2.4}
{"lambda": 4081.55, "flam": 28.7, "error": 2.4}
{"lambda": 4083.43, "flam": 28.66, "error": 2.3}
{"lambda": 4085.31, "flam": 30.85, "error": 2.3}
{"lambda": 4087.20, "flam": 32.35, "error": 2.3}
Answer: 1.85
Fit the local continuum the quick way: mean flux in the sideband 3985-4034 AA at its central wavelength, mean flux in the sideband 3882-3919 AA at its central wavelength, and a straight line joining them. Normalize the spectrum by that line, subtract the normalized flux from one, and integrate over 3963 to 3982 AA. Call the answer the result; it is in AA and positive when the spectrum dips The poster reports 8.8 AA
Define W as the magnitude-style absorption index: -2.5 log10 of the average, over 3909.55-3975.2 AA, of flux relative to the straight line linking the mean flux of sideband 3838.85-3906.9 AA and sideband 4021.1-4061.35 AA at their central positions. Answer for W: 0.25 mag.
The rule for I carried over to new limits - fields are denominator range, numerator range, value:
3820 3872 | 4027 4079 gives 2.02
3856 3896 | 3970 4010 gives 1.90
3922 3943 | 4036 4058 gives 2.13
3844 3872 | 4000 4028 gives 1.86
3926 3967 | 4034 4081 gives 1.74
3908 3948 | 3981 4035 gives 1.93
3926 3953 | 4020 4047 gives 1.93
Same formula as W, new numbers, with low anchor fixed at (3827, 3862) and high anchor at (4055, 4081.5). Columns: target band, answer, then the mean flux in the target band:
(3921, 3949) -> 0.29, 16.1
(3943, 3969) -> 0.12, 19.8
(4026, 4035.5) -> -0.21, 32.1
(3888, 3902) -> -0.04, 19.4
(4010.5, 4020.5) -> -0.21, 30.9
